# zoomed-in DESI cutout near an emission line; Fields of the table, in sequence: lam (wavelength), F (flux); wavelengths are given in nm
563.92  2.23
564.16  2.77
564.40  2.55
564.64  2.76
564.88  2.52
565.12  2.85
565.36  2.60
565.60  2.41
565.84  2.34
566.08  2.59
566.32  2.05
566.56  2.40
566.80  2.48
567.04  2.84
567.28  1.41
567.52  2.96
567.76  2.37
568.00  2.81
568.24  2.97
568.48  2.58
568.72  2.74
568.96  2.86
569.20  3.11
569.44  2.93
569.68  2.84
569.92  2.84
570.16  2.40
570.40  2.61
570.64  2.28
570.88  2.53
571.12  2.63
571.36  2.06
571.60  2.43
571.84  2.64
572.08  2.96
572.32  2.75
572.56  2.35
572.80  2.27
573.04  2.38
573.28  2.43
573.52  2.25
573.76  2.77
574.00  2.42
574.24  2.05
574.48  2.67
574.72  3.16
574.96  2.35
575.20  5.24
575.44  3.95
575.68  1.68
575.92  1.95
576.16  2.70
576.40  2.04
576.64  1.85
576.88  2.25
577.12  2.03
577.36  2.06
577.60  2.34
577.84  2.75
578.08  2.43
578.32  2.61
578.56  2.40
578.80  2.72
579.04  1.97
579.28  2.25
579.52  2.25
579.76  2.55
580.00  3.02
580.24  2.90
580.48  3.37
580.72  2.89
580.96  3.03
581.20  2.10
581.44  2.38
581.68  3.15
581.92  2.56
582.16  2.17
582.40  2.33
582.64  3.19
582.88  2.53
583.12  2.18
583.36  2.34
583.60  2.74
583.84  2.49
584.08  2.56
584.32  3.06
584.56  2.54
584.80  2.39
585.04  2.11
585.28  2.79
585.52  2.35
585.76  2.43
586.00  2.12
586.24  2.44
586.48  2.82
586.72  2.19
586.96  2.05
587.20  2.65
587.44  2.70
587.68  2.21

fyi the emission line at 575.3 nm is H-gamma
